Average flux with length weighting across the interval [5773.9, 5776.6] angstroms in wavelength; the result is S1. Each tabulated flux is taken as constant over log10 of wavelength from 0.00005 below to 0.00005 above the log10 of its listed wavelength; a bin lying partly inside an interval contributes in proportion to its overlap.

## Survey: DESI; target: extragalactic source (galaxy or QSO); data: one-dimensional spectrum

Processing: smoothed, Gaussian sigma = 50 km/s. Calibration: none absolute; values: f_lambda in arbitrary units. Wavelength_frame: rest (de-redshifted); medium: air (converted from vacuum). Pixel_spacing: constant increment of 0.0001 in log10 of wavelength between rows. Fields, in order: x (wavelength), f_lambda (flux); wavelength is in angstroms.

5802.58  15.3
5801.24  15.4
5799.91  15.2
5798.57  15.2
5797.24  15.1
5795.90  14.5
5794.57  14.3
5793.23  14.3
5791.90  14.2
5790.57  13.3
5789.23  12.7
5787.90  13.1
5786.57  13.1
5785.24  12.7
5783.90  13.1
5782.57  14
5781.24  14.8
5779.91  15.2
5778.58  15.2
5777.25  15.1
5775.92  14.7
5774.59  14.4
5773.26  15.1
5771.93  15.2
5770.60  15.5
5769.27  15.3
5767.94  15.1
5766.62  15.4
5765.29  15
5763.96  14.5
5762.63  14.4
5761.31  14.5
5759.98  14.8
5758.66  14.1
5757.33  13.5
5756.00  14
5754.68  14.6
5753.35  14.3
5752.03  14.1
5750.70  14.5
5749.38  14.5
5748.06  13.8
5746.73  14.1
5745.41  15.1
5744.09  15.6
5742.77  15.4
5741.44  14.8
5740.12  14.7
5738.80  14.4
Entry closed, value 14.6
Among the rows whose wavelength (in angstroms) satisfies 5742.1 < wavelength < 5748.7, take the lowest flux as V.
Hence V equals 13.8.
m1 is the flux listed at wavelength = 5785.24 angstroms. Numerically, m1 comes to 12.7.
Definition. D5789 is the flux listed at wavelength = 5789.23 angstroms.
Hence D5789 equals 12.7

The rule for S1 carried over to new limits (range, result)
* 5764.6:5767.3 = 15.2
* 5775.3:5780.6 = 15.1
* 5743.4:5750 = 14.6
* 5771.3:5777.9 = 14.9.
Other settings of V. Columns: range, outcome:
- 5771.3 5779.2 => 14.4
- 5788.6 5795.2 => 12.7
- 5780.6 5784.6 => 13.1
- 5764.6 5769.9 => 15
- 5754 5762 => 13.5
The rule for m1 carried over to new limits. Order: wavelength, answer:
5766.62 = 15.4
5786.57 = 13.1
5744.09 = 15.6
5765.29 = 15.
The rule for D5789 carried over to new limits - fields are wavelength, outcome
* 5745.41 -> 15.1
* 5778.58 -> 15.2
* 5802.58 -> 15.3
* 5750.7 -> 14.5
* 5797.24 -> 15.1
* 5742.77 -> 15.4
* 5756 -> 14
